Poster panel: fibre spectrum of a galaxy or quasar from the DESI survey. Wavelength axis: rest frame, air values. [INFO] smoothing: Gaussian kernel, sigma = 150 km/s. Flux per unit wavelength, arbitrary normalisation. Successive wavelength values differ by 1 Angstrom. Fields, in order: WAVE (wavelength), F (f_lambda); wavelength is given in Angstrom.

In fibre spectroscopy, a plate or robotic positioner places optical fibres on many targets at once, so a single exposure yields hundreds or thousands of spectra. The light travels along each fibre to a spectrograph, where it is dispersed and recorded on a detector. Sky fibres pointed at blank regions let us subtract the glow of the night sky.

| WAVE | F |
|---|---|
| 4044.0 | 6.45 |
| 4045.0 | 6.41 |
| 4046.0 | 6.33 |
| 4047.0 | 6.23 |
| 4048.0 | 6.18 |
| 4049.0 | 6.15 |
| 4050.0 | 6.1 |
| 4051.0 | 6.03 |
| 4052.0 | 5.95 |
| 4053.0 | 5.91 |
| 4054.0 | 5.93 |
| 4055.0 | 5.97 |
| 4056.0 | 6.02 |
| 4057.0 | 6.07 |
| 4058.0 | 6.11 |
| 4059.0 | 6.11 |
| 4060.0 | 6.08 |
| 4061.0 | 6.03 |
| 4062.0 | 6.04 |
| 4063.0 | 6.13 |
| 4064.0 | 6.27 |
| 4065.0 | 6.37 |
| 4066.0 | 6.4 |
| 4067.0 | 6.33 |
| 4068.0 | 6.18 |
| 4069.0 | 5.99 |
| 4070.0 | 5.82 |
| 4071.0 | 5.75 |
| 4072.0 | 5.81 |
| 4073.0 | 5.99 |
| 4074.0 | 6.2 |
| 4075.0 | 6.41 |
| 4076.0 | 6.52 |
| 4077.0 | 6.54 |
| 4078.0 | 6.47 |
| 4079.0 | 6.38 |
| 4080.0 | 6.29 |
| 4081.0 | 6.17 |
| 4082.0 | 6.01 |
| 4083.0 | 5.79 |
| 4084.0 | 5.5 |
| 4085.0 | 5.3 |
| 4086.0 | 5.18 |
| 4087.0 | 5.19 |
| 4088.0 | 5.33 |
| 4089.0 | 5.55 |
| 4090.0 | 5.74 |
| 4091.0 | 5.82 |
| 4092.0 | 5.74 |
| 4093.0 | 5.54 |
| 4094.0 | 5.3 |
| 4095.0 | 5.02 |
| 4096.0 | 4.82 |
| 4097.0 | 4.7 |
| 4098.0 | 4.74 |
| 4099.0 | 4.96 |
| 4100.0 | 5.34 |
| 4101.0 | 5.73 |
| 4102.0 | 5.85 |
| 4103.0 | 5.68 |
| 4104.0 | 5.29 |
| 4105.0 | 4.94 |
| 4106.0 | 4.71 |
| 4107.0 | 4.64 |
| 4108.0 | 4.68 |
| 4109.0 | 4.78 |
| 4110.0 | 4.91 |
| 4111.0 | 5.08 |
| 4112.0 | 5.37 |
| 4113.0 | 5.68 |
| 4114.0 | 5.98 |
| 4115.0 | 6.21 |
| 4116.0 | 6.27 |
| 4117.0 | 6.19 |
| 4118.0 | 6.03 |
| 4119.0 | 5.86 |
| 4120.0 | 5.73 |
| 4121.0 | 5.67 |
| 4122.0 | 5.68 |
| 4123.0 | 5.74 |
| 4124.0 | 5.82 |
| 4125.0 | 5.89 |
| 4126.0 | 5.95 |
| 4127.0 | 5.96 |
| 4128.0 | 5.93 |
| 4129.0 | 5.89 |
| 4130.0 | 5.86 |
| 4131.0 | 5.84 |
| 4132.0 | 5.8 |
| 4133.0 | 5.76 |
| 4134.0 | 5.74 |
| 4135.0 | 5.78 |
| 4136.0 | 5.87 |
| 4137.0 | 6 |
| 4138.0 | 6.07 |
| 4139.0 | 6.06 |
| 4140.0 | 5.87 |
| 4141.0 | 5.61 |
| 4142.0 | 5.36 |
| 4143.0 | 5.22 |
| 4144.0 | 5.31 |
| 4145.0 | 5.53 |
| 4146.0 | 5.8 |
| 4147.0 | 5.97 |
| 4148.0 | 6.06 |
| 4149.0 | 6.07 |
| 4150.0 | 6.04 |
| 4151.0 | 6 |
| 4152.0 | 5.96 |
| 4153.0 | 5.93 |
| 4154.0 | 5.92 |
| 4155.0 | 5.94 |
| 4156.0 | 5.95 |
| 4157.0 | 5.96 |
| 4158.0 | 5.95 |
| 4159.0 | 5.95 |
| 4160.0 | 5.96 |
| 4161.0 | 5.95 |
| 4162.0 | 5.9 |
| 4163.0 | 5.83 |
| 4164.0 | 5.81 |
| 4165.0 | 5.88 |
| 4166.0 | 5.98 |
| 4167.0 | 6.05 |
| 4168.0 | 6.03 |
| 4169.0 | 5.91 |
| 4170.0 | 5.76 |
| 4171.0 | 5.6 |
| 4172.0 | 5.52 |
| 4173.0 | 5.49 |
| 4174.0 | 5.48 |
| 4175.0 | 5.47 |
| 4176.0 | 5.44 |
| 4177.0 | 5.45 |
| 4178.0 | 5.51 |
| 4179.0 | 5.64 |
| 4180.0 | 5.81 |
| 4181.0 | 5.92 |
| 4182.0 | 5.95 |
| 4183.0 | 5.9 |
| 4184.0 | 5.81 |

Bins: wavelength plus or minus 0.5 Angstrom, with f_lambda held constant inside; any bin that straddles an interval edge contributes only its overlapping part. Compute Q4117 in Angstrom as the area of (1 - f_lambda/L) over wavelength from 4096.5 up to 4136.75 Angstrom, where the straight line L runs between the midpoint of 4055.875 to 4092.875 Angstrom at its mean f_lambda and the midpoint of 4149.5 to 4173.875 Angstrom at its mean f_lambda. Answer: 2.5 Angstrom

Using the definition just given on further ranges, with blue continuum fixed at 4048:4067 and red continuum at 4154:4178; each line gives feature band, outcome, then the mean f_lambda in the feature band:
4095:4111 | 2.5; 5.05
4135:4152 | 0.1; 5.81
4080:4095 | 1.1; 5.59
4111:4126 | 0.2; 5.84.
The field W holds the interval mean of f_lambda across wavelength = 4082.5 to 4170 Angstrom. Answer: 5.66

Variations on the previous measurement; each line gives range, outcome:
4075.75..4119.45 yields 5.54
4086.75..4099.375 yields 5.27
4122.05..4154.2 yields 5.83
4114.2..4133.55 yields 5.9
